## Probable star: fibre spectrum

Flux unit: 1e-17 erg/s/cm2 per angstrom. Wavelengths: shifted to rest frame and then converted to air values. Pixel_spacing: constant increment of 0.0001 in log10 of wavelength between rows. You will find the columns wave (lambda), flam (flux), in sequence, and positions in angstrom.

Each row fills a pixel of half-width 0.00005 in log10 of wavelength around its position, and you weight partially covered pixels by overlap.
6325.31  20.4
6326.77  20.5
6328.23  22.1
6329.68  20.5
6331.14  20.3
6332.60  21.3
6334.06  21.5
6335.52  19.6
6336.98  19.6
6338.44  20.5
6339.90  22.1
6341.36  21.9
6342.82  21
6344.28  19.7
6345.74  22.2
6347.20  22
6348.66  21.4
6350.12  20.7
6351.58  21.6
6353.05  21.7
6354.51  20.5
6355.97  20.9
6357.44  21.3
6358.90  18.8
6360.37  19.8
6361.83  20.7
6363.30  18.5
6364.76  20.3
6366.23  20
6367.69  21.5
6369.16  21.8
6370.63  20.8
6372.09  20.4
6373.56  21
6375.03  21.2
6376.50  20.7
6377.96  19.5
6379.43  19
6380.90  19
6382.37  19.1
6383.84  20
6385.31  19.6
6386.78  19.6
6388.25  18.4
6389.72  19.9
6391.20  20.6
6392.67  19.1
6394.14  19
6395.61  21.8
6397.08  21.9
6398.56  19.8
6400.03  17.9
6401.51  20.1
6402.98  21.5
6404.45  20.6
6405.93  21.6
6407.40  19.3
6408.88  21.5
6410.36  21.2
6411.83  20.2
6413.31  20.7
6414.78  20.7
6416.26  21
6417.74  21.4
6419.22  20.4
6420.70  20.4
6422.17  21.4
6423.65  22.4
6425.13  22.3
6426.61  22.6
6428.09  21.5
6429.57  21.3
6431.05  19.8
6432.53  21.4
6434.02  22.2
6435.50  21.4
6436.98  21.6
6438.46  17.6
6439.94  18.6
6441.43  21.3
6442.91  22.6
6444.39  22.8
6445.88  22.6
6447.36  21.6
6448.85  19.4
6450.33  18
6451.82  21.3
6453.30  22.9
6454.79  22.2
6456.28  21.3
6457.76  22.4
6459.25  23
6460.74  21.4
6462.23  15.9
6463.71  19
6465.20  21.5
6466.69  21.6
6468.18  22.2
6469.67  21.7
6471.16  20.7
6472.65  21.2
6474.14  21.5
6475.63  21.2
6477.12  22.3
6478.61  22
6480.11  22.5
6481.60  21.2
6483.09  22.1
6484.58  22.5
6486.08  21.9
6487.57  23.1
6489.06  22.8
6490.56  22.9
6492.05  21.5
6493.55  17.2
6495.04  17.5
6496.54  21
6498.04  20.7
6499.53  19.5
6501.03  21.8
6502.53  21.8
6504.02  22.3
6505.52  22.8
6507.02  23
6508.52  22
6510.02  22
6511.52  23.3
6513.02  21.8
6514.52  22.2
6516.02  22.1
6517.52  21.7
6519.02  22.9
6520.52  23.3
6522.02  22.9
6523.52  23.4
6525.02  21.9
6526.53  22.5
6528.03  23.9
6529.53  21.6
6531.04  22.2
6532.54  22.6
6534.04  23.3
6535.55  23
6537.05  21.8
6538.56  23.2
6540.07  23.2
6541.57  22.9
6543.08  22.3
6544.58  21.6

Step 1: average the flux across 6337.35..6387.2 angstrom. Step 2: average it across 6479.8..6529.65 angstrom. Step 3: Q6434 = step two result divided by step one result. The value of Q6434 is 1.07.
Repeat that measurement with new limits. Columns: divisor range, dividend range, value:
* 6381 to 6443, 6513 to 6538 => 1.10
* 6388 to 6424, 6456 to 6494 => 1.04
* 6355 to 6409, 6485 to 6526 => 1.08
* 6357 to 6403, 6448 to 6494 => 1.06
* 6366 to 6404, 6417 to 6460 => 1.06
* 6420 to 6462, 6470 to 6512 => 1.01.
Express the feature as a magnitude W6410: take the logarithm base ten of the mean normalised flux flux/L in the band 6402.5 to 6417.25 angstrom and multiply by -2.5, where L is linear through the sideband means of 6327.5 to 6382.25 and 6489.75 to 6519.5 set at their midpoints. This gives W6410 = 0.01 mag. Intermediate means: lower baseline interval 20.7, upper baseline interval 21.5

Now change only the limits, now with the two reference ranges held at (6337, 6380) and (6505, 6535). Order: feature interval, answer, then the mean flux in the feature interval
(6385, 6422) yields 0.05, 20.4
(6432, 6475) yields 0.04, 21.1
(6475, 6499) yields 0.04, 21.4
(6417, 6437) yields 0.00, 21.4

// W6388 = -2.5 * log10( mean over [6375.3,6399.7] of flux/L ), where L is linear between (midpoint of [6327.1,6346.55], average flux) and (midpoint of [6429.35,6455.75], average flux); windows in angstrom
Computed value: 0.062 mag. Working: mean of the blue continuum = 20.9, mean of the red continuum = 21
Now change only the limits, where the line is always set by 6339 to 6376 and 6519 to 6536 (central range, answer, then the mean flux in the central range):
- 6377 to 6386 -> 0.093 mag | 19.4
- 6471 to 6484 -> 0.026 mag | 21.7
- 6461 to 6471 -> 0.087 mag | 20.4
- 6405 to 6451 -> 0.034 mag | 21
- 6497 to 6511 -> 0.037 mag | 21.8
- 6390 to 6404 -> 0.059 mag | 20.2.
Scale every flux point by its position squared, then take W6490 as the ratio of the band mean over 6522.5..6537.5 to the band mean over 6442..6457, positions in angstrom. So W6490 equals 1.08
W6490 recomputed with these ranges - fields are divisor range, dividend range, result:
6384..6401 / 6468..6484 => 1.12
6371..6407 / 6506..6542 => 1.18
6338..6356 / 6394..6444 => 1.00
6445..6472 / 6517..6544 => 1.10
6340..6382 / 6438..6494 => 1.07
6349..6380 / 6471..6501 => 1.08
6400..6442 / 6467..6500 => 1.04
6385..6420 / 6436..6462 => 1.05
